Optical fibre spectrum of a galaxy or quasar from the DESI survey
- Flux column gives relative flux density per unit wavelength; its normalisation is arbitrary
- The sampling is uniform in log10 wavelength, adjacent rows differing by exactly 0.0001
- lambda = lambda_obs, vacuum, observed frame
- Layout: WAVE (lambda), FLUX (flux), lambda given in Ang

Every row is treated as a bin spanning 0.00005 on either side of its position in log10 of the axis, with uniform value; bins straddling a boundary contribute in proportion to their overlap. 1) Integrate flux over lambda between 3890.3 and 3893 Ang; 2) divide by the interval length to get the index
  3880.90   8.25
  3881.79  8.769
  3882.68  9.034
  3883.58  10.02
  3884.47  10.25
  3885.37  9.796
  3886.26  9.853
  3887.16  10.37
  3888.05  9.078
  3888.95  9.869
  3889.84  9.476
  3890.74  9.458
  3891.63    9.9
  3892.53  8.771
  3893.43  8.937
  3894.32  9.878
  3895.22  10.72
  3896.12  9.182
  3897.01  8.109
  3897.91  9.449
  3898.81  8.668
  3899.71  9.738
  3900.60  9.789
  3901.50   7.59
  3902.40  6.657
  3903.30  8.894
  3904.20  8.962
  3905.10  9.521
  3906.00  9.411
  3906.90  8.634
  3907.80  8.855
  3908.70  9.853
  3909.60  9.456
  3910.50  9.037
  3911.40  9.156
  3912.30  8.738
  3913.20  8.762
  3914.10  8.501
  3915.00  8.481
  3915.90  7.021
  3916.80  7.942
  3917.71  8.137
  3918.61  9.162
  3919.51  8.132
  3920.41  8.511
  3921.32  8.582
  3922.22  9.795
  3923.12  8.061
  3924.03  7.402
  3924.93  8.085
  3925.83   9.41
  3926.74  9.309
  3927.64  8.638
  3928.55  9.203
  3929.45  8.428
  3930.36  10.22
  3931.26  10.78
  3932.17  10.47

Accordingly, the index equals 9.37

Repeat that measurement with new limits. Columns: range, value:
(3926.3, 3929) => 9.05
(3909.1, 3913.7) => 9.04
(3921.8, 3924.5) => 8.4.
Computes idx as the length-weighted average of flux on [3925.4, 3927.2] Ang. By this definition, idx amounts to 9.35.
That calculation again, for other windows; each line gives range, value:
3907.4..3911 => 9.31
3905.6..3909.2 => 9.19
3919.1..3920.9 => 8.31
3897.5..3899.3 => 9.04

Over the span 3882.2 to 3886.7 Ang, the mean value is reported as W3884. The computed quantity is 9.79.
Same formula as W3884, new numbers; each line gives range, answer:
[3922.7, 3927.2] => 8.46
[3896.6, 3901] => 9.15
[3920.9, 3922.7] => 9.21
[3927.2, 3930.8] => 9.11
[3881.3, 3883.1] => 8.92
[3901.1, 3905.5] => 8.31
